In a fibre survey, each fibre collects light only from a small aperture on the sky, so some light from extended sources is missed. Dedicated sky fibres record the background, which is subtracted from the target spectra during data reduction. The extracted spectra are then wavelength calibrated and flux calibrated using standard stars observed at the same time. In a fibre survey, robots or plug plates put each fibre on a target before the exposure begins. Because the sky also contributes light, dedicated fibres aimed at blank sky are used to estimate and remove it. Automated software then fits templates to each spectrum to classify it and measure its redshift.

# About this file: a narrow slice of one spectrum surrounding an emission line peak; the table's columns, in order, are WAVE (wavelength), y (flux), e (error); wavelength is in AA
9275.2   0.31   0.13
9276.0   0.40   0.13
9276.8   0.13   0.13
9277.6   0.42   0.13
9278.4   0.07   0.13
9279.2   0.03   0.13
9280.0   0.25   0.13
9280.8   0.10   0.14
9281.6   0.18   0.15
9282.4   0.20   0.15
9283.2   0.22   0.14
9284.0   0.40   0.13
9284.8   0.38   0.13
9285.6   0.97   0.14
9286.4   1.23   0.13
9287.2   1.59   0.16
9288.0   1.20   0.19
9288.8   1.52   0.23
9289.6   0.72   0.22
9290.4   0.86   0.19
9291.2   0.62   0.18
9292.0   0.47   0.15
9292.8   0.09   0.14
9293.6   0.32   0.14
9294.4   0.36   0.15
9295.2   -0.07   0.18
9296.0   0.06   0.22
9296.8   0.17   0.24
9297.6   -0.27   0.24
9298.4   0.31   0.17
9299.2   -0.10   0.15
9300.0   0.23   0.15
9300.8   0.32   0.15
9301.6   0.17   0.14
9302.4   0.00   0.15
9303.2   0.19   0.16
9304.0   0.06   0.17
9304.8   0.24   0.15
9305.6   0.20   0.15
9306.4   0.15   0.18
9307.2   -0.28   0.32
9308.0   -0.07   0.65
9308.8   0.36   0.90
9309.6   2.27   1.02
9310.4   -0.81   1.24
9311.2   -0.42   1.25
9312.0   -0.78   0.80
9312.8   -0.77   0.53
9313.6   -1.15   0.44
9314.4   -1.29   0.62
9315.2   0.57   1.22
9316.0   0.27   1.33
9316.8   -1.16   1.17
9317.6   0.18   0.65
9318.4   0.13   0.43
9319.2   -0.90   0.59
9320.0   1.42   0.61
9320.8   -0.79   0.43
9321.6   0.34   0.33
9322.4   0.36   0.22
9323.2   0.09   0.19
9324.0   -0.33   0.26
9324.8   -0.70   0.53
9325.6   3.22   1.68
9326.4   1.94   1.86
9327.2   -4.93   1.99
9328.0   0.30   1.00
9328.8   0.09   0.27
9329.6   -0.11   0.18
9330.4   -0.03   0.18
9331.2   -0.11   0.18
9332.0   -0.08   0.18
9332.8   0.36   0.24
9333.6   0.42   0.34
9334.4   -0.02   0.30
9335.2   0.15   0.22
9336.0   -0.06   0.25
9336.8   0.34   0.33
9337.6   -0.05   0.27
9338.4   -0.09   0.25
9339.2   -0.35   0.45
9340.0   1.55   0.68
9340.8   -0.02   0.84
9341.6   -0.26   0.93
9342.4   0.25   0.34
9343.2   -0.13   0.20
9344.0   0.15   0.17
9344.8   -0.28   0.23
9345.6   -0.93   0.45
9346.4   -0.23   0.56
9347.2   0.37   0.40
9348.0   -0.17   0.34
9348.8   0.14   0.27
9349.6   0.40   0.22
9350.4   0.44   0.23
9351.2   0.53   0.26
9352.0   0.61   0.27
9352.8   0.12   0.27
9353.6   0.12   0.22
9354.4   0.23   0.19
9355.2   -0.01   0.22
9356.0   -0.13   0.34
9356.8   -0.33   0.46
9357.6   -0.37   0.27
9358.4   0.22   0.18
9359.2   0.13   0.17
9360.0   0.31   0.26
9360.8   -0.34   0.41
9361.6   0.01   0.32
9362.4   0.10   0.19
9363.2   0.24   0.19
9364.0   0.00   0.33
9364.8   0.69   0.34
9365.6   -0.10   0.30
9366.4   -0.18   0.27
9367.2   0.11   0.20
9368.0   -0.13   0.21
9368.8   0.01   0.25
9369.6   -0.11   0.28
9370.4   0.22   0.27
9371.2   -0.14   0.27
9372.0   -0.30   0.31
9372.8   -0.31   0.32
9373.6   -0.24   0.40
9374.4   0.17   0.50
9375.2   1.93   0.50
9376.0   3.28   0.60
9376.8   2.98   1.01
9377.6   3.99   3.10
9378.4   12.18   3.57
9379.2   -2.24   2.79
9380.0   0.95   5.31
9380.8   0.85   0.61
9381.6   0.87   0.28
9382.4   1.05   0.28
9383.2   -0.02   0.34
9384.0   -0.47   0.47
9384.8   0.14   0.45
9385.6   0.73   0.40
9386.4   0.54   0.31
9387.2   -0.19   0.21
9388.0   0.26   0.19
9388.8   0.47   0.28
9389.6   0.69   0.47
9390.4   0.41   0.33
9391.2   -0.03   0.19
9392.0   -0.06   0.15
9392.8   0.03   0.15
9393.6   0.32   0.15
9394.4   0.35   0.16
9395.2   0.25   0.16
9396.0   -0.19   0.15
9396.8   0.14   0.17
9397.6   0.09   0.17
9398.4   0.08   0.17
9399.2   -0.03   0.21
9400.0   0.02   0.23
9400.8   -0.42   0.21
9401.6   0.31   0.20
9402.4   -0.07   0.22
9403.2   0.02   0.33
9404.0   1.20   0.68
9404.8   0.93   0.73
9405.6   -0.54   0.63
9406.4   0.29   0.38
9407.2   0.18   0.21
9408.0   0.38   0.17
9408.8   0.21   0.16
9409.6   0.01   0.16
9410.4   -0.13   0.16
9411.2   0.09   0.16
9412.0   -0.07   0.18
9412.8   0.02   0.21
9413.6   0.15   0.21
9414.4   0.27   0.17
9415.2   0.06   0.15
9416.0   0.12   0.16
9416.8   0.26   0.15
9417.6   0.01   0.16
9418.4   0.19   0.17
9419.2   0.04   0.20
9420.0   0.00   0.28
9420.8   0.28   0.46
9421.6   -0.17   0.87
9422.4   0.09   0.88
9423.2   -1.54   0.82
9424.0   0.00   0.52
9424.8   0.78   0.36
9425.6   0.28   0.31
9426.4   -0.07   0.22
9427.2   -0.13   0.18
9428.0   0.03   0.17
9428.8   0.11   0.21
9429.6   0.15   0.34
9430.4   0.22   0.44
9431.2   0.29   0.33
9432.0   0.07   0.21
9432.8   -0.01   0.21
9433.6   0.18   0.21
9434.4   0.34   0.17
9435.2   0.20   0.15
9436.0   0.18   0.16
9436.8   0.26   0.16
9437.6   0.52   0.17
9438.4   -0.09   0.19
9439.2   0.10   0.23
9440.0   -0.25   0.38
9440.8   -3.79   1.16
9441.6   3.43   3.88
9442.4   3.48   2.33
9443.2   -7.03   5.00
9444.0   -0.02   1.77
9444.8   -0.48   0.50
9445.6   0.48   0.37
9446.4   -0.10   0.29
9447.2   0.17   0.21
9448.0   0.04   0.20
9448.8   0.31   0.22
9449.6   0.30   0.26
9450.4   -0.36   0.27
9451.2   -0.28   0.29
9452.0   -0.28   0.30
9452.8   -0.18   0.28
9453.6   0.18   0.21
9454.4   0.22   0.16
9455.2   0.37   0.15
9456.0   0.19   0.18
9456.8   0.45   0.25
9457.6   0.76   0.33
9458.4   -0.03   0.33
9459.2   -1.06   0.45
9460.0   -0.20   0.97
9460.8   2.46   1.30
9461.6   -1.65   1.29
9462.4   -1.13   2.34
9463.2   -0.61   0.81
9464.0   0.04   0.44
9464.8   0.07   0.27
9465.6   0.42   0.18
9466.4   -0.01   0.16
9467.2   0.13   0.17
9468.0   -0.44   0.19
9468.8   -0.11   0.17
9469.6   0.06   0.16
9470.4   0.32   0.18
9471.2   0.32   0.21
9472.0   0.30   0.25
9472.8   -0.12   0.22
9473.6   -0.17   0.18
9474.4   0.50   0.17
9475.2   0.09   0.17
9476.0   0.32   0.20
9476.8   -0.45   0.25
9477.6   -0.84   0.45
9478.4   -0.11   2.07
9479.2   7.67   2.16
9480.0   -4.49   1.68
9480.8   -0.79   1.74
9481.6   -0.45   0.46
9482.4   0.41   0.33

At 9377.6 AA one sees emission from [O III]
